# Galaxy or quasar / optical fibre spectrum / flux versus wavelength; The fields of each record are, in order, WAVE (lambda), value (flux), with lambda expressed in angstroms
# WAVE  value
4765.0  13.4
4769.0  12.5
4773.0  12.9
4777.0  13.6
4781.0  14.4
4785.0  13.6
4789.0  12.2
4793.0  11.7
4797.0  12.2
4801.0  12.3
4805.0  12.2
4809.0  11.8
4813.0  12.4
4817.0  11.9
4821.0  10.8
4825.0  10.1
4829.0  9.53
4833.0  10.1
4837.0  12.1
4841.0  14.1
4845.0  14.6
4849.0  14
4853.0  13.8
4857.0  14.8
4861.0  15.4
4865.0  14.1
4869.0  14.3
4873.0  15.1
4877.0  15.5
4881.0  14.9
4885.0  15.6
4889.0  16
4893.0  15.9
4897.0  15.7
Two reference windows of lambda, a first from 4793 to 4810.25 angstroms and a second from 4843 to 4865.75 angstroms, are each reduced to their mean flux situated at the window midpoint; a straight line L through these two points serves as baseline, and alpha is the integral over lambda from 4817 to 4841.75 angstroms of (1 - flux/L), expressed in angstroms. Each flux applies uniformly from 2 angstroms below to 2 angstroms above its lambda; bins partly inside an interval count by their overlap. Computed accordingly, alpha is 4.3 angstroms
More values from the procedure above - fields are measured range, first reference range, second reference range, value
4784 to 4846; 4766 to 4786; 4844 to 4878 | 9.0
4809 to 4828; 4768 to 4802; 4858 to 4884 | 3.3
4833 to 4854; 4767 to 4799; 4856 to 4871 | 1.2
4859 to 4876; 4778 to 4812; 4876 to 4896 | 0.2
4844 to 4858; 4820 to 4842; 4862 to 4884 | -1.6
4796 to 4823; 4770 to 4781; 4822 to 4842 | 0.1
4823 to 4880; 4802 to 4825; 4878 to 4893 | 1.5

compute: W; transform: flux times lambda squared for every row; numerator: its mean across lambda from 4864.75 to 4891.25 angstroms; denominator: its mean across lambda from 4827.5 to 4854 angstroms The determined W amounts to 1.22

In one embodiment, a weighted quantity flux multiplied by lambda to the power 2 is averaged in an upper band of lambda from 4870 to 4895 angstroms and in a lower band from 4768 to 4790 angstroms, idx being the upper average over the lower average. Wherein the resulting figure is 1.2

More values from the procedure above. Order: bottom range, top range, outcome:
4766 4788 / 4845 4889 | 1.15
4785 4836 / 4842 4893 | 1.32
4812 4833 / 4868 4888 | 1.44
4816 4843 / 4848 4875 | 1.31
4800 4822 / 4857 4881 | 1.28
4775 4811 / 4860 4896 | 1.24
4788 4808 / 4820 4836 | 0.85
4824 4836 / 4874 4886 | 1.55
